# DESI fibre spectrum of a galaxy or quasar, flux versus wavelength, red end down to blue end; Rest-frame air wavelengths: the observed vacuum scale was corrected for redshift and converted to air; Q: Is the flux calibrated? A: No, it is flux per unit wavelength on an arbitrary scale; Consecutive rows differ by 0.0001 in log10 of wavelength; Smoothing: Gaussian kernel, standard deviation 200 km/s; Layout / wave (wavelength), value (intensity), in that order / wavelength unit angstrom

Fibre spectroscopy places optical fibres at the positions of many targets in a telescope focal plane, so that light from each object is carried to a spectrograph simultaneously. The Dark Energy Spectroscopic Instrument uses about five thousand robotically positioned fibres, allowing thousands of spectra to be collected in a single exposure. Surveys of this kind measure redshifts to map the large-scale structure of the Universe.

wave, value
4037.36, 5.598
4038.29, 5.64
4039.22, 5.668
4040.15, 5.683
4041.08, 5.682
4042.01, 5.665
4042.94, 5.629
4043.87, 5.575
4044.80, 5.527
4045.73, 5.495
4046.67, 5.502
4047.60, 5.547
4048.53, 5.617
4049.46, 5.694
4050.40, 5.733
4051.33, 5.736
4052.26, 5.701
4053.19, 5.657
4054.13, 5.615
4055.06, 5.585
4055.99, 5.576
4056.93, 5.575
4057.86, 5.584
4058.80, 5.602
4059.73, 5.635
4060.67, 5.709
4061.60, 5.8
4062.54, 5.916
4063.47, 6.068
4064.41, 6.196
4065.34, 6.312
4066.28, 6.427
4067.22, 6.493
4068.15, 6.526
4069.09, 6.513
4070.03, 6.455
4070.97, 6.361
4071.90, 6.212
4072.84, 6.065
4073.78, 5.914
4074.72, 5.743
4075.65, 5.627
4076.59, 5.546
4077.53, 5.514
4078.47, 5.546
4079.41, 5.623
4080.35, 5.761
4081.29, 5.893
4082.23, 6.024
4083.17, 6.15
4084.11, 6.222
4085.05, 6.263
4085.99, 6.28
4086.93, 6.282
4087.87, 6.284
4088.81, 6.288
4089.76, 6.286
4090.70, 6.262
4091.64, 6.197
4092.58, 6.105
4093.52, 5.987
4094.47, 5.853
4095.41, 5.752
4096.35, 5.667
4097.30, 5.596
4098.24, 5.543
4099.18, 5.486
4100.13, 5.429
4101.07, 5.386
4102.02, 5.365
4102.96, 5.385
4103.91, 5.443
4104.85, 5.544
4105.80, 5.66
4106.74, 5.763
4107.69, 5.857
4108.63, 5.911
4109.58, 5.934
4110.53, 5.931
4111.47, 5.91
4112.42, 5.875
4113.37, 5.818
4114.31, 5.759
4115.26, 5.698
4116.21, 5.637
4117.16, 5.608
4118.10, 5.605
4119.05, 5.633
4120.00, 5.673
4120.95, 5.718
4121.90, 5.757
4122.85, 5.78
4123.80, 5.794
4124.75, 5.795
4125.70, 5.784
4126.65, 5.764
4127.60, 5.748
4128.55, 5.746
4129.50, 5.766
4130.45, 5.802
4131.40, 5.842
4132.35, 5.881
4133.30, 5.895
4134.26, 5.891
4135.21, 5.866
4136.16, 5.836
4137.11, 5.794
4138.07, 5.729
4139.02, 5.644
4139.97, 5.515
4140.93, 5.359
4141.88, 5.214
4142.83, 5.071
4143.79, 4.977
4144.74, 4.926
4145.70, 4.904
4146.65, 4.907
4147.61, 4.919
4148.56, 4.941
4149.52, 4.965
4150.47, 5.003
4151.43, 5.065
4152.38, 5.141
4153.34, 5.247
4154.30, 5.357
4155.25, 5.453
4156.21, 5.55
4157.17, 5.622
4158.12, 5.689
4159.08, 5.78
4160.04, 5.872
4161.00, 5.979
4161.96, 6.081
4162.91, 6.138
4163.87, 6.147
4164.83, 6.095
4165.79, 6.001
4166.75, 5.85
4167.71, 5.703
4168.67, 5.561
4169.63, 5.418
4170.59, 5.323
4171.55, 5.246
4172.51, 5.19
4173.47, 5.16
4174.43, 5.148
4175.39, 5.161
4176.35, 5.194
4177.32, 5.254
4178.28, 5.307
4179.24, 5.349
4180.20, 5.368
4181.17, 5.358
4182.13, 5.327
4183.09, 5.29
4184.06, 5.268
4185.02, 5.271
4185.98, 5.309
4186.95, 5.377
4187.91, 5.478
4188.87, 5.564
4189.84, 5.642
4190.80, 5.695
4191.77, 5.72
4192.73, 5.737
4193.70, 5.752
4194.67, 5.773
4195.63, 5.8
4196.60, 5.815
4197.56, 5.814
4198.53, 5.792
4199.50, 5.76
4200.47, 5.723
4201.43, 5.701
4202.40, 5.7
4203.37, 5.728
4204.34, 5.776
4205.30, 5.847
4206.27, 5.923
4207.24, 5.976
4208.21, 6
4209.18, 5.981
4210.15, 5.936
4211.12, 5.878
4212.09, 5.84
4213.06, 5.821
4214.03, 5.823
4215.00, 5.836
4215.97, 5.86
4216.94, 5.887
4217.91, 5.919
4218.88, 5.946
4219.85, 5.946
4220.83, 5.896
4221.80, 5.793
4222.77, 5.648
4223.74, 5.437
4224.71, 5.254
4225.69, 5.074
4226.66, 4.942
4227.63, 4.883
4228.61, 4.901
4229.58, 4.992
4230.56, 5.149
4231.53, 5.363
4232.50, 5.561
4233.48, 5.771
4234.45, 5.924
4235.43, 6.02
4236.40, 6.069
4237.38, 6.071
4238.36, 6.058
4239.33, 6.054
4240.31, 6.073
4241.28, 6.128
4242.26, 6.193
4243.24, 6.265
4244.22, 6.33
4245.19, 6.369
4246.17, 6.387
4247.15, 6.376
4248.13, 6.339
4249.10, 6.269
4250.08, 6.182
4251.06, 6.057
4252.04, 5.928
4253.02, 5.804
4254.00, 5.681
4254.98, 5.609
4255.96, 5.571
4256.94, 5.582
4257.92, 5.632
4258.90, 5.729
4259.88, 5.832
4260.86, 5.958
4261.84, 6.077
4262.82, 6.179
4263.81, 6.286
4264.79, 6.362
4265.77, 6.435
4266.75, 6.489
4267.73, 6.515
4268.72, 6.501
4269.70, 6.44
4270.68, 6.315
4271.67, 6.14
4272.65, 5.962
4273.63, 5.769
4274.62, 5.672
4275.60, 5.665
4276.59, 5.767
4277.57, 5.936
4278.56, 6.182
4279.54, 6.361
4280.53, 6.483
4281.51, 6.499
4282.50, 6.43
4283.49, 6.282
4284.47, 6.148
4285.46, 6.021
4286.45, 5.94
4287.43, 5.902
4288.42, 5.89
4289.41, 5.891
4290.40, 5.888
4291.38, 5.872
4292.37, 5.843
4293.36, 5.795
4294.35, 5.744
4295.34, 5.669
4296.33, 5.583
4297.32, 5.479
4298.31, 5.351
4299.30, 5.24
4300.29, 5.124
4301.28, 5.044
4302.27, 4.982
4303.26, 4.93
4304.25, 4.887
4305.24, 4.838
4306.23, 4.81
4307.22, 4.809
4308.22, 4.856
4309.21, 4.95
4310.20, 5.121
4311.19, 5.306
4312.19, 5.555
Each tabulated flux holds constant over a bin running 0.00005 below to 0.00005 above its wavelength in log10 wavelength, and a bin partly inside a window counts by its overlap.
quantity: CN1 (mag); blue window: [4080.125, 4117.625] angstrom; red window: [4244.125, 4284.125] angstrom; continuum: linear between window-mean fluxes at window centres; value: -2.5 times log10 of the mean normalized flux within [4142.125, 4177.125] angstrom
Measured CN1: 0.10 mag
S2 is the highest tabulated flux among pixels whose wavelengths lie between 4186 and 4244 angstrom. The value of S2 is 6.265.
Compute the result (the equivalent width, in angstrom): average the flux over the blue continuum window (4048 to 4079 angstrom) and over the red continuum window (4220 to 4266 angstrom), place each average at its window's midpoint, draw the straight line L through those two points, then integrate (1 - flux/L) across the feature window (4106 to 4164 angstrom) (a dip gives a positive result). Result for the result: 2.6 angstrom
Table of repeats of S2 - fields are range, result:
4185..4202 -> 5.815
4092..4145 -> 6.105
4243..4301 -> 6.515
